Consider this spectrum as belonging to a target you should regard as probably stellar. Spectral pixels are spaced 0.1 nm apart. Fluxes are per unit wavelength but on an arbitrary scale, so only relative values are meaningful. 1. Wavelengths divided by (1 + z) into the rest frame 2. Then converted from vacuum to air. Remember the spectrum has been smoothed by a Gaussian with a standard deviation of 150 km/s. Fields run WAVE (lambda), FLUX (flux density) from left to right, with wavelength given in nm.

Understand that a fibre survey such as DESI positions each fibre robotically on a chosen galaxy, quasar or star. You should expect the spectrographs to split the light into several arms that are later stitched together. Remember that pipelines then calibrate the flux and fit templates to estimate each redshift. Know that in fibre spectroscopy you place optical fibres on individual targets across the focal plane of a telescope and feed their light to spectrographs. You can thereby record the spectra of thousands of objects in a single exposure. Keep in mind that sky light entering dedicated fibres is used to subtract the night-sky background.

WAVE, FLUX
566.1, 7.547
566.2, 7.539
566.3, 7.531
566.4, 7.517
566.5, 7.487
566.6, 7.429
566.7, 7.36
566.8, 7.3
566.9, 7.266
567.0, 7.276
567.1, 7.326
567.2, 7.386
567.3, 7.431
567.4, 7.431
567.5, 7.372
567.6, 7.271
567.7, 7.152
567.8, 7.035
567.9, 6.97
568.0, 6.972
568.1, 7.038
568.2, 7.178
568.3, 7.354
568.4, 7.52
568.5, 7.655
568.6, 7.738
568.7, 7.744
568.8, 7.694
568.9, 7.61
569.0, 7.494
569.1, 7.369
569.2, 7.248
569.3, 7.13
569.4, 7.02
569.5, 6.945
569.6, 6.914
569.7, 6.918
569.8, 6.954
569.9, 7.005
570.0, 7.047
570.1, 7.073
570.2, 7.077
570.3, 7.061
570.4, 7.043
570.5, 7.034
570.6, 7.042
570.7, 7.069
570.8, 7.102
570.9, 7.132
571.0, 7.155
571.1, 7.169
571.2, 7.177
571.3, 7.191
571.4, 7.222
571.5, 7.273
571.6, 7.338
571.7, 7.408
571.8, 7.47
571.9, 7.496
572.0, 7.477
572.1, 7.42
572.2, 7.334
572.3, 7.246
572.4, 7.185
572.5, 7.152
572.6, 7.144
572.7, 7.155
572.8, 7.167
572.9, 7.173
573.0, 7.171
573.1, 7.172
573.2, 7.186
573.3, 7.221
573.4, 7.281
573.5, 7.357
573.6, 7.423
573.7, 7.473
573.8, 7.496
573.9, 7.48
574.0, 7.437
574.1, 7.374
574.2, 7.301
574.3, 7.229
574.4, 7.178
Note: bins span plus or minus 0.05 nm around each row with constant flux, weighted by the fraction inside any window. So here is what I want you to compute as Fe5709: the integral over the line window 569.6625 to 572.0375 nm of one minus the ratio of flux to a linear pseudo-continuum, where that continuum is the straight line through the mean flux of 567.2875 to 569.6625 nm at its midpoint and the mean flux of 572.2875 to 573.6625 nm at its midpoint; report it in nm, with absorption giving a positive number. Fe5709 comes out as 0.03 nm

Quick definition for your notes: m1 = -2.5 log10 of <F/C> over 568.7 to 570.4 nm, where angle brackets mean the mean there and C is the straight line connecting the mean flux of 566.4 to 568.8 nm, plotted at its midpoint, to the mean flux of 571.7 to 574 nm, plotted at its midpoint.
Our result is 0.024 mag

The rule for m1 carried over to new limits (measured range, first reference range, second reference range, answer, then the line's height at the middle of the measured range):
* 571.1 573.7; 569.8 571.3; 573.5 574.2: 0.000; 7.28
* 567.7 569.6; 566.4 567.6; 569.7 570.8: -0.015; 7.2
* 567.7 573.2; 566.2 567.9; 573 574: 0.018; 7.34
